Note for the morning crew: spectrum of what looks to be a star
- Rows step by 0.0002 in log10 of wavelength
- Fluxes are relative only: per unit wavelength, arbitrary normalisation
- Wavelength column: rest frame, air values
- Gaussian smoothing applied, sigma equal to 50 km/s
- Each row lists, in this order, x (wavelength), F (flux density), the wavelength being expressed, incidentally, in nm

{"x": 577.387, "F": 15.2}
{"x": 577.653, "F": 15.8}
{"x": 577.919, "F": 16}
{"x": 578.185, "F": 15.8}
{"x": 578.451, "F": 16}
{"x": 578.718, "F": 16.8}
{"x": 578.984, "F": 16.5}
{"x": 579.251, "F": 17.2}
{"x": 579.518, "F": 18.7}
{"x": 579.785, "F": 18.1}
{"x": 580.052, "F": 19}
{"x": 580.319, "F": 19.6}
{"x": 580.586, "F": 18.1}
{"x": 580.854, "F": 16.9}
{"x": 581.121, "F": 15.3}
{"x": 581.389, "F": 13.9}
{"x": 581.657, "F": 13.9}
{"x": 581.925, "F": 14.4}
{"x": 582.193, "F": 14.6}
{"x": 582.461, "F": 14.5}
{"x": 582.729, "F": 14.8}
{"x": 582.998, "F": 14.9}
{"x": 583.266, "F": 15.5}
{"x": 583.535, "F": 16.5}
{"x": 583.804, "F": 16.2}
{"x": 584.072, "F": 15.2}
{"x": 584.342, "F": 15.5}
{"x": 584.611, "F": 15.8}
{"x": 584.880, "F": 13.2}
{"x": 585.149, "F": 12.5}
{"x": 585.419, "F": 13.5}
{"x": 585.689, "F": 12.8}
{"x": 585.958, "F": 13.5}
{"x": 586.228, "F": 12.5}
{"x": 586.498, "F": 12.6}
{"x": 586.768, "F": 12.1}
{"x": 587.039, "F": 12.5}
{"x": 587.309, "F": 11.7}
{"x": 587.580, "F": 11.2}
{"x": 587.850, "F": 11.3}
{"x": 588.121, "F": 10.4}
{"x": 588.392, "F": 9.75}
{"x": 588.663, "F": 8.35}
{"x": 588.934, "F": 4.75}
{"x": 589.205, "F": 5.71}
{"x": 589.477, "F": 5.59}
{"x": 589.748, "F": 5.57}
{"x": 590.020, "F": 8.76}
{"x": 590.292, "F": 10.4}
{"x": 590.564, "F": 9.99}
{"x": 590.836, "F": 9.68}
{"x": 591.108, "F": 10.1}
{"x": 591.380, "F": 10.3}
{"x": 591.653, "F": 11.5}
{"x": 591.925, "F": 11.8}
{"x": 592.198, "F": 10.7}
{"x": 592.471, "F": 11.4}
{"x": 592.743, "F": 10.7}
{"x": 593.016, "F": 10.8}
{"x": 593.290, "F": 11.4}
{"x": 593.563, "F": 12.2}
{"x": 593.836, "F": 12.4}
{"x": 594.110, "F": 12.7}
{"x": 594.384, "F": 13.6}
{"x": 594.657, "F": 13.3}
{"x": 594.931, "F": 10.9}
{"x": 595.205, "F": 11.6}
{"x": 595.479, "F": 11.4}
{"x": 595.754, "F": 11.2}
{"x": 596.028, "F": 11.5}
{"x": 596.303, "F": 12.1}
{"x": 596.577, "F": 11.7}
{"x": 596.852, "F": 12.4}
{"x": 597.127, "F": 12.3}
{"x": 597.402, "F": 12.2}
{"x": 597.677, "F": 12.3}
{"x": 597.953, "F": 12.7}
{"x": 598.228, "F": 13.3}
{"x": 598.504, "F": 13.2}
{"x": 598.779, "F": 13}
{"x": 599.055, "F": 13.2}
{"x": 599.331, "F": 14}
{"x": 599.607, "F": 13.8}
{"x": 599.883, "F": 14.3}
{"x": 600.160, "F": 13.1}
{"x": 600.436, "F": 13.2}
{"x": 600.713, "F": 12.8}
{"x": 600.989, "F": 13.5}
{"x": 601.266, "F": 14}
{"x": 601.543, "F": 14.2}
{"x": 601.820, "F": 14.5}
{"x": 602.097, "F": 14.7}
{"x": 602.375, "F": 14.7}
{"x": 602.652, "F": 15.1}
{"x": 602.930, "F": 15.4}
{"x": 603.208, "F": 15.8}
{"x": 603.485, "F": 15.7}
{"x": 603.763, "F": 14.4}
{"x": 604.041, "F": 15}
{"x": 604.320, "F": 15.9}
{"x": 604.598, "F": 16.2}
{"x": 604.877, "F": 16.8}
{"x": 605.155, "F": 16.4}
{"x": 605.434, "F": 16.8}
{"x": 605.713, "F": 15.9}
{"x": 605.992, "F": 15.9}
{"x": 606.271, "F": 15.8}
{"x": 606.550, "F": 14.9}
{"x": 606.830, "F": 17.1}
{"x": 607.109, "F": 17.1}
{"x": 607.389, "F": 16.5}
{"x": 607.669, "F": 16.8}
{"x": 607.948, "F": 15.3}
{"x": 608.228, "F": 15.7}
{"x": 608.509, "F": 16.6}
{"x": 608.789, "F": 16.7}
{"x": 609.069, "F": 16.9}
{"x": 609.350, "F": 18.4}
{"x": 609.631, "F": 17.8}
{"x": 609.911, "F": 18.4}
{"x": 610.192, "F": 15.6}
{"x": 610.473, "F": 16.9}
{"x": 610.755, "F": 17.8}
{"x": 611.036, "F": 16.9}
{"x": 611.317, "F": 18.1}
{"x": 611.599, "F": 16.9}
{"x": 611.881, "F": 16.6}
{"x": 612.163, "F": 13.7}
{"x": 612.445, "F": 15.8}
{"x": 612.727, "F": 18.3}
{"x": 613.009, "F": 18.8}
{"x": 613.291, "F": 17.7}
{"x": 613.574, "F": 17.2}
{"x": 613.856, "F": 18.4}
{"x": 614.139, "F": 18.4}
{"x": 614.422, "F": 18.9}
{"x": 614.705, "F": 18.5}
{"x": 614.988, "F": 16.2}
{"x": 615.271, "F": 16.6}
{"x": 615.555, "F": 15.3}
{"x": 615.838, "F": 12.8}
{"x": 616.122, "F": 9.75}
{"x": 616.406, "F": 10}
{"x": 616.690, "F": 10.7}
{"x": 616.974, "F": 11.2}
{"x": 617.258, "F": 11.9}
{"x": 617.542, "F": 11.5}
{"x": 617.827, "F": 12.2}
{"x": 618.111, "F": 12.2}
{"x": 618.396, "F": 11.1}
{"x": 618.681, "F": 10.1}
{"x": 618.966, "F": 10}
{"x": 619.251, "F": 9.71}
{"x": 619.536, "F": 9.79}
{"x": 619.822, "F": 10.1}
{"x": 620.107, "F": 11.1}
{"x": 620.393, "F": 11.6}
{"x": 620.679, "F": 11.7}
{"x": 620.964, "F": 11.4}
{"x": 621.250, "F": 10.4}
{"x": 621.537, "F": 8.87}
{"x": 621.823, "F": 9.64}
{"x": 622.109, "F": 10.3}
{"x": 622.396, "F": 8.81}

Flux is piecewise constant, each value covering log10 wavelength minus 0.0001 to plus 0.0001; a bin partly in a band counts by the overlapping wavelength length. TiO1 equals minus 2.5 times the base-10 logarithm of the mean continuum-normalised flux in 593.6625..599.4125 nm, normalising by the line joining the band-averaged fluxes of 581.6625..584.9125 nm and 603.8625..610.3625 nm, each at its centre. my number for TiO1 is 0.27 mag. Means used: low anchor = 15.1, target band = 12.4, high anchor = 16.4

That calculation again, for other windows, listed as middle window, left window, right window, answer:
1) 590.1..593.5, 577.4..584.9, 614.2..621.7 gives 0.36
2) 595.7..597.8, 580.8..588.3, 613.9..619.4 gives 0.13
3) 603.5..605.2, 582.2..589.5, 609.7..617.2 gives -0.07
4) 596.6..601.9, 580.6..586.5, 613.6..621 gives 0.04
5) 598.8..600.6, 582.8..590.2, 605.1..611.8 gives 0.09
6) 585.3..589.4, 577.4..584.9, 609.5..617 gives 0.44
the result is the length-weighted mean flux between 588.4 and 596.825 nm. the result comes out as 10.4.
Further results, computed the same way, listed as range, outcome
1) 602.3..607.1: 15.8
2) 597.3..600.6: 13.2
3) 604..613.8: 16.7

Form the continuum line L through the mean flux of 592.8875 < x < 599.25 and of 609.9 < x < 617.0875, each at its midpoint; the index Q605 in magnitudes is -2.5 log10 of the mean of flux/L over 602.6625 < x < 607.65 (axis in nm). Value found -0.129 mag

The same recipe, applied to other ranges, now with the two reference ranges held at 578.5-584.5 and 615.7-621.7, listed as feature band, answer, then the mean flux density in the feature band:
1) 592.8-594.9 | 0.180 mag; 12.2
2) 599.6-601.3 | -0.001 mag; 13.5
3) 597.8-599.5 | 0.039 mag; 13.2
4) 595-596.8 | 0.214 mag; 11.6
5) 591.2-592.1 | 0.304 mag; 11.1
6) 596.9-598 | 0.129 mag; 12.3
